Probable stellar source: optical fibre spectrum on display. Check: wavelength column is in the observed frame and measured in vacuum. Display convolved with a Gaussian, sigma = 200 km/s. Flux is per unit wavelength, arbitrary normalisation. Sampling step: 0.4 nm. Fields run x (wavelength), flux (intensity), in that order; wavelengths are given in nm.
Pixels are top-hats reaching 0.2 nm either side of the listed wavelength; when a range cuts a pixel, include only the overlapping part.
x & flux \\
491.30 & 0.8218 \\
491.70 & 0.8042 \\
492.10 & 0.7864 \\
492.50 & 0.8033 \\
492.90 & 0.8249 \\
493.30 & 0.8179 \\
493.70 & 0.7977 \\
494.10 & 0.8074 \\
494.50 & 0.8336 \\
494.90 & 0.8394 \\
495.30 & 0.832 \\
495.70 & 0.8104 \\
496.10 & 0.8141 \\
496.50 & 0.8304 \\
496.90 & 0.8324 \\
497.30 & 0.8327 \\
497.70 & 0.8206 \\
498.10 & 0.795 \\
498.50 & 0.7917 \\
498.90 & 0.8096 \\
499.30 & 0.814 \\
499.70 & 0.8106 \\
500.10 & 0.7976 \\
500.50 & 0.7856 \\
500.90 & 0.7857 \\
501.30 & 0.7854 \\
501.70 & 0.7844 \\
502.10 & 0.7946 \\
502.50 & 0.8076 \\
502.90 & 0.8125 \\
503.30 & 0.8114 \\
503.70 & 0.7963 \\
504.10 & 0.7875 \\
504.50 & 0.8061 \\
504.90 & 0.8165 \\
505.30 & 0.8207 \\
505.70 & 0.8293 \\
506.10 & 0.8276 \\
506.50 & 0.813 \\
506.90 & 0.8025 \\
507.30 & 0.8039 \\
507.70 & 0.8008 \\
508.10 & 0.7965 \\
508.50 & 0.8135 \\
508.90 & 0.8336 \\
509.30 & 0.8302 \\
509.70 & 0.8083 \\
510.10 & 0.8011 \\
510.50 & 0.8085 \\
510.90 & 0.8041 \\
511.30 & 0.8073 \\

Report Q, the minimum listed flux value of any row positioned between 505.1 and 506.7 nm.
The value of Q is 0.813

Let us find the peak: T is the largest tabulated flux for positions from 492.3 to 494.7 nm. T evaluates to 0.8336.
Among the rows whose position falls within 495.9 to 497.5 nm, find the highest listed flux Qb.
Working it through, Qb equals 0.8327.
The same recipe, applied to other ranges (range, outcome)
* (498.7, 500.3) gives 0.814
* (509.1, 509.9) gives 0.8302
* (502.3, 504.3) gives 0.8125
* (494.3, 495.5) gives 0.8394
